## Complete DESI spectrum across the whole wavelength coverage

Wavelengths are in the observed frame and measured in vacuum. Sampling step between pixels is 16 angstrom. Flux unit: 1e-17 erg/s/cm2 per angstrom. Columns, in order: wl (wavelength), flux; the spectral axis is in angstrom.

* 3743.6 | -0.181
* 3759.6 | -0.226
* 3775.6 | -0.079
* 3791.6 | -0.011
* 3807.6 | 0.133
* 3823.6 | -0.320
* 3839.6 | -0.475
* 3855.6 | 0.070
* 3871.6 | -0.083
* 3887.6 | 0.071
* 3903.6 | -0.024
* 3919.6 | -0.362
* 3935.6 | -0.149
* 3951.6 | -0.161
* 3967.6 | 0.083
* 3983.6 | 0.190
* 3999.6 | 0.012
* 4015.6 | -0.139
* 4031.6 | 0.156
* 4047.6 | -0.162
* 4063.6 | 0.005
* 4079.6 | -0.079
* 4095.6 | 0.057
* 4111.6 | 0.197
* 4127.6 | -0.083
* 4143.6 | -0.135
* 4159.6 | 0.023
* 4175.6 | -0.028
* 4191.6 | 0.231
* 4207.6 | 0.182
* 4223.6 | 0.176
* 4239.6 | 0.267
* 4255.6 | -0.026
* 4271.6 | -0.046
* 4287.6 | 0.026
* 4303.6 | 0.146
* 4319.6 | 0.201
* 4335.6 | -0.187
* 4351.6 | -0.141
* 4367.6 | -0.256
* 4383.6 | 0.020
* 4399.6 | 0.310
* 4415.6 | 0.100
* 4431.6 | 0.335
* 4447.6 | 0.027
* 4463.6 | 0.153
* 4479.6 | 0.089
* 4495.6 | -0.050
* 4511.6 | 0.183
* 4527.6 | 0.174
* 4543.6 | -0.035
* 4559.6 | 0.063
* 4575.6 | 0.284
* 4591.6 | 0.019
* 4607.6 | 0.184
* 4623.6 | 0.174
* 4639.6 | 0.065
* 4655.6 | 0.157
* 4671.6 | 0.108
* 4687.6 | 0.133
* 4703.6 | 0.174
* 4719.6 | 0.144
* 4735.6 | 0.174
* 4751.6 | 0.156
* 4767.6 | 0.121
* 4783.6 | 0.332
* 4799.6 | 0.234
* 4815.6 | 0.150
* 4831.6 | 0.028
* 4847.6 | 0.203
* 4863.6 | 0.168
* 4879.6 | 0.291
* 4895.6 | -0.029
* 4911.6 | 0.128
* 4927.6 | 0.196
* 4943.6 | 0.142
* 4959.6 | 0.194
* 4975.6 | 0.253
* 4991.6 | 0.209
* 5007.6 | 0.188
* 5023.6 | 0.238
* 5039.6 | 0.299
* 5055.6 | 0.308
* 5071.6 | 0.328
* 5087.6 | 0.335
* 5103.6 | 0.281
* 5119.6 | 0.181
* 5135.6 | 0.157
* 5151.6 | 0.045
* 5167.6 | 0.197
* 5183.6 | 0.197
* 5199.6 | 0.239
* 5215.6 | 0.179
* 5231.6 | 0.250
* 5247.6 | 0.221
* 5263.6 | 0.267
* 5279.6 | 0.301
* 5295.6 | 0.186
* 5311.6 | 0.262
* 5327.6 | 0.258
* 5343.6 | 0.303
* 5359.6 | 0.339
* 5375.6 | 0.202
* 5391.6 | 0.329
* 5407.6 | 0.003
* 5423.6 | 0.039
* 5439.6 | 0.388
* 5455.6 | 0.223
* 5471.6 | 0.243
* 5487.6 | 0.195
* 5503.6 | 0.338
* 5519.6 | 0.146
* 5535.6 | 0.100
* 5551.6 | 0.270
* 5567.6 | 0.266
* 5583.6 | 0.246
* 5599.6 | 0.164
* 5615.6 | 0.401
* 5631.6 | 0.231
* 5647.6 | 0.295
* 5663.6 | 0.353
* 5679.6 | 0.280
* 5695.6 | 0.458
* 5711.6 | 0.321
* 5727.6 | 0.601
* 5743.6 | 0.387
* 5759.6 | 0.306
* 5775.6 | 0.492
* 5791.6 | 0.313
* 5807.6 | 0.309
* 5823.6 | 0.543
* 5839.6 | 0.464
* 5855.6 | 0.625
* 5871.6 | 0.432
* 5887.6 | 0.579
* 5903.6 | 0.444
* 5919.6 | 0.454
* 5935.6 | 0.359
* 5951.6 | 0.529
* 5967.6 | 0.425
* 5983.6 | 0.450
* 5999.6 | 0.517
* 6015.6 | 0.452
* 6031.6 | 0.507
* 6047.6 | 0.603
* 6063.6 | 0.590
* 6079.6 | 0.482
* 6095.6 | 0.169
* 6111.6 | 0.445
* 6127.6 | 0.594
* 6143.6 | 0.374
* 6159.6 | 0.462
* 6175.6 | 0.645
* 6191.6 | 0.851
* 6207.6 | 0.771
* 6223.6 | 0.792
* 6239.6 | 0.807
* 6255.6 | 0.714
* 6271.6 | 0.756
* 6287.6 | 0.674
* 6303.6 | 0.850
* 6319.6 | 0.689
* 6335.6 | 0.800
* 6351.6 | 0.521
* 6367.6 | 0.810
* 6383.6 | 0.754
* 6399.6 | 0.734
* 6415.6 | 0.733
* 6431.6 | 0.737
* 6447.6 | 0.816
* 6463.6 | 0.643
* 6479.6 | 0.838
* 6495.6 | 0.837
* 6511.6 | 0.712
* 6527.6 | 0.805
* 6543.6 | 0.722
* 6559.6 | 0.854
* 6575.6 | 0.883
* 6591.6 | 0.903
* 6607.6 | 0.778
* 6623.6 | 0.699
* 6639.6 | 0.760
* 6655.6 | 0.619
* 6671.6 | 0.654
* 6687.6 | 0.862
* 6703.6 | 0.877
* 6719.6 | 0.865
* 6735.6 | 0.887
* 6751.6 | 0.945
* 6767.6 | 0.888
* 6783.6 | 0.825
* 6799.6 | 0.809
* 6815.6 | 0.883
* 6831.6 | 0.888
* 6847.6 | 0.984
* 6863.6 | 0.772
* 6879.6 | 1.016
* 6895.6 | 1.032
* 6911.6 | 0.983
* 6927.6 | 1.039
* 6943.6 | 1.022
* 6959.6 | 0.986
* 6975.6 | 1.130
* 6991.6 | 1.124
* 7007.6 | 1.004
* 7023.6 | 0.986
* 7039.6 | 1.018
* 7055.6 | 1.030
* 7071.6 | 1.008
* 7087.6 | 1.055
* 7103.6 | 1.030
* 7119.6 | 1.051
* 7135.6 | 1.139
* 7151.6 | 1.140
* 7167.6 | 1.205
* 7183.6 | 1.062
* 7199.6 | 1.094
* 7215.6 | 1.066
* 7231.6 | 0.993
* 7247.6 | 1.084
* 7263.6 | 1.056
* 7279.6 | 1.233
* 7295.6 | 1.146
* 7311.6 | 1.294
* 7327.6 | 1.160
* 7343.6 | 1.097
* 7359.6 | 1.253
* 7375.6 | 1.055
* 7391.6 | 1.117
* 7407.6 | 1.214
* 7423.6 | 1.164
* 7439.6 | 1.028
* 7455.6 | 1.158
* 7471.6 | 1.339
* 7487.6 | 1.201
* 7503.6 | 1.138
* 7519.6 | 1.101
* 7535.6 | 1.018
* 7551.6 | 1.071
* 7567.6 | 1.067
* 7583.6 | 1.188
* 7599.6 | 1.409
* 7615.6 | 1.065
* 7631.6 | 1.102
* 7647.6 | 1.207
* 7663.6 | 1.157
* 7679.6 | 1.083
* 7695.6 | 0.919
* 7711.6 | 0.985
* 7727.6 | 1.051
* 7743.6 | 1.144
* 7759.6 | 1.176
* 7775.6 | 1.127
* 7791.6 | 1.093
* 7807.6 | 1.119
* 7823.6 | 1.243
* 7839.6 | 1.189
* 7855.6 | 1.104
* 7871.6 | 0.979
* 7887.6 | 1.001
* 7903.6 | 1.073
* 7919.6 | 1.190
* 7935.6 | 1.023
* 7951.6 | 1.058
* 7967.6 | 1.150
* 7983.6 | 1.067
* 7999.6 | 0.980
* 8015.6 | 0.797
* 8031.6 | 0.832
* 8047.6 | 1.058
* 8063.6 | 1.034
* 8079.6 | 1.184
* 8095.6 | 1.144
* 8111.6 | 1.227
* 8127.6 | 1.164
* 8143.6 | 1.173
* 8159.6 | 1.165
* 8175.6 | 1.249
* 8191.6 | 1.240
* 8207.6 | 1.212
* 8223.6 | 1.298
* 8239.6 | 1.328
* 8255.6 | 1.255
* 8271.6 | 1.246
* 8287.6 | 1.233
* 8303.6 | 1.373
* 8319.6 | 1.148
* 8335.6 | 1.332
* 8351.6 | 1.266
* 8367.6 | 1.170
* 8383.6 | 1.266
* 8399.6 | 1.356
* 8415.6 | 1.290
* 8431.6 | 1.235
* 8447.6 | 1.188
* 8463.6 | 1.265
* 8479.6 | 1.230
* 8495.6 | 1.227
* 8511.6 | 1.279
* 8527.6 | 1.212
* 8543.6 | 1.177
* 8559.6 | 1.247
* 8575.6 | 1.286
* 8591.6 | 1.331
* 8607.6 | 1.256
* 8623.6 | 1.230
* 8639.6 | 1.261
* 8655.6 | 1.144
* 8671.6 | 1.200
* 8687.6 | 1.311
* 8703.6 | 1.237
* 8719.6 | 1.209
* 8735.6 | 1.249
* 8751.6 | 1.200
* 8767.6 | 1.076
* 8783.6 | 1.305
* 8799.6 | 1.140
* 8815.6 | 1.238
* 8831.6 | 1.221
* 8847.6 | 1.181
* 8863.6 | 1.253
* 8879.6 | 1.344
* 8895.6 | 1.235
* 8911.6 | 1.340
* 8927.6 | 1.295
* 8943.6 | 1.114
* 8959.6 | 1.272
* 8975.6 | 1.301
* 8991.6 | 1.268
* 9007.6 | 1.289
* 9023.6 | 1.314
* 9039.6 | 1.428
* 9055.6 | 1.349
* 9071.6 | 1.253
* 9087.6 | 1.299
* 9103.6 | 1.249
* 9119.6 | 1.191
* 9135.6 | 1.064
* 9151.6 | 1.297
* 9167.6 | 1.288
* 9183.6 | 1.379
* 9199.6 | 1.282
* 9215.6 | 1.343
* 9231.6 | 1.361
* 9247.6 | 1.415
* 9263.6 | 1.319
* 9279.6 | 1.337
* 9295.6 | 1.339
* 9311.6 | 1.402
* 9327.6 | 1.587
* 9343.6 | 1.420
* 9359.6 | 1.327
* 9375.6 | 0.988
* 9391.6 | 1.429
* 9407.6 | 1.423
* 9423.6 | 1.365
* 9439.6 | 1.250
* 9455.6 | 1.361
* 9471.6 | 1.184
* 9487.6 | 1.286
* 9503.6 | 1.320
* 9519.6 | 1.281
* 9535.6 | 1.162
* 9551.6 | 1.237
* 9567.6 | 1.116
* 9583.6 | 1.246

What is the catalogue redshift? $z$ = 0.549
